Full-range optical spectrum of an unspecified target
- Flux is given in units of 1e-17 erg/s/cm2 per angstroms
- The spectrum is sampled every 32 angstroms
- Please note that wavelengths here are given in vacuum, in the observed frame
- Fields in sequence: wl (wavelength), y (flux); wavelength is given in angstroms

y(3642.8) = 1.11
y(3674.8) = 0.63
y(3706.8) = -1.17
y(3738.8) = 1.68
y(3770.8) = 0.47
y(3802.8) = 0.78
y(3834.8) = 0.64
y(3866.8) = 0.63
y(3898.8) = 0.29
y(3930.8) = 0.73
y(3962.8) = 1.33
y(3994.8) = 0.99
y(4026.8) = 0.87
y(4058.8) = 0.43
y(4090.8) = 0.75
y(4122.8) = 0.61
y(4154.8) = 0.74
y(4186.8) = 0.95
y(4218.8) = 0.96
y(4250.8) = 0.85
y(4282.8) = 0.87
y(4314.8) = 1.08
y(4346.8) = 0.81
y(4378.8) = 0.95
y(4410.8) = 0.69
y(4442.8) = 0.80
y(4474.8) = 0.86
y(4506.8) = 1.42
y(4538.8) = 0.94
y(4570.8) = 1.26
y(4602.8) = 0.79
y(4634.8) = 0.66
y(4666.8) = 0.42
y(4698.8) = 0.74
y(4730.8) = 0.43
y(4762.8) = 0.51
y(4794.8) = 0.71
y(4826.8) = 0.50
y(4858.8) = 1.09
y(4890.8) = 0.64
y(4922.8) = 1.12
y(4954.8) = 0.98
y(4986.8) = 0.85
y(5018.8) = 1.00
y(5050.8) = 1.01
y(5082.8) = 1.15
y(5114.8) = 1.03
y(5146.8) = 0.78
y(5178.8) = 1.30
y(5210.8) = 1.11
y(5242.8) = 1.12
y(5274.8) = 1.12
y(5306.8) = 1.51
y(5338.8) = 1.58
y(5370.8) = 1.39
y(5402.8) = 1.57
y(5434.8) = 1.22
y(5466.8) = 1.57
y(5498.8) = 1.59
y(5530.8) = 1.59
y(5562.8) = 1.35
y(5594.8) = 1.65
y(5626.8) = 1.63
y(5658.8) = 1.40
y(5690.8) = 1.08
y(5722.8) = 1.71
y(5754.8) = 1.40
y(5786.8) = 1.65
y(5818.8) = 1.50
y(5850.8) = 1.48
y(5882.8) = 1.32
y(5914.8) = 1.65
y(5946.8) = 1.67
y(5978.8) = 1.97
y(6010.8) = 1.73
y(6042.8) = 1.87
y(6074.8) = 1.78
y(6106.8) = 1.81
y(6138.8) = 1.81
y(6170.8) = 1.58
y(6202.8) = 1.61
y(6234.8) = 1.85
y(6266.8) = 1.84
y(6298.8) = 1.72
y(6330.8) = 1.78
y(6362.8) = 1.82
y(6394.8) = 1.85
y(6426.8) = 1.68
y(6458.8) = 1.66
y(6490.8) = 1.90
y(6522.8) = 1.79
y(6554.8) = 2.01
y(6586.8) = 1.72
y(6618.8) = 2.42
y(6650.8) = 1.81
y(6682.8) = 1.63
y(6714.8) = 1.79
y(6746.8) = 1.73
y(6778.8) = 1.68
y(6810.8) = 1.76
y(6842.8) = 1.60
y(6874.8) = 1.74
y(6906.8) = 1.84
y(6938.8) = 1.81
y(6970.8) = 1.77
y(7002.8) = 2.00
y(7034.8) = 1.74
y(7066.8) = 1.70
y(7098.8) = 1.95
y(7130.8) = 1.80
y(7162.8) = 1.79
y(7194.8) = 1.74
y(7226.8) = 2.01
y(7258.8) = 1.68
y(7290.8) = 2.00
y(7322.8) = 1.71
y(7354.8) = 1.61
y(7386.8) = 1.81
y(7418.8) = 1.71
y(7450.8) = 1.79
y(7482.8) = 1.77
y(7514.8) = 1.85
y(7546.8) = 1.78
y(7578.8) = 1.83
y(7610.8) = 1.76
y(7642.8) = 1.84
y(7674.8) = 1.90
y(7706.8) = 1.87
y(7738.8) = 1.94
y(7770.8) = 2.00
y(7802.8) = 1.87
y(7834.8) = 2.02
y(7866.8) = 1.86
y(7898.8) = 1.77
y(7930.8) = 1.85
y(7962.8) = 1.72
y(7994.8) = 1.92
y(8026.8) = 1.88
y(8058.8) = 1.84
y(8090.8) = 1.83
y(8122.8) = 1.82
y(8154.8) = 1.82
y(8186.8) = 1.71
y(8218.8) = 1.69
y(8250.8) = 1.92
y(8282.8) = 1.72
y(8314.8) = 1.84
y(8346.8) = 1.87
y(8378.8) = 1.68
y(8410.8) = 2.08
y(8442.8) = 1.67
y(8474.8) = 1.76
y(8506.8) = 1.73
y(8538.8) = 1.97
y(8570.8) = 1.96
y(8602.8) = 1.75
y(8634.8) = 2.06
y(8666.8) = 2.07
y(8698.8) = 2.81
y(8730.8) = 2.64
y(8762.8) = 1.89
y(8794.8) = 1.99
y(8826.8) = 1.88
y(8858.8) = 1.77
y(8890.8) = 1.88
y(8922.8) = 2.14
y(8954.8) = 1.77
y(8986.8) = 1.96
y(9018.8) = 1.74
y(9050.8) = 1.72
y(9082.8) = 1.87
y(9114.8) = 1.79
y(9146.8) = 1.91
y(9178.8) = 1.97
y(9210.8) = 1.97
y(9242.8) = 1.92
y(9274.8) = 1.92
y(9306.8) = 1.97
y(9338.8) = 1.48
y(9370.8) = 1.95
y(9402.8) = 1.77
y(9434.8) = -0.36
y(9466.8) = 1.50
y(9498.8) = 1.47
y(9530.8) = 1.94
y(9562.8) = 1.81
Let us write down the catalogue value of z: 0.32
